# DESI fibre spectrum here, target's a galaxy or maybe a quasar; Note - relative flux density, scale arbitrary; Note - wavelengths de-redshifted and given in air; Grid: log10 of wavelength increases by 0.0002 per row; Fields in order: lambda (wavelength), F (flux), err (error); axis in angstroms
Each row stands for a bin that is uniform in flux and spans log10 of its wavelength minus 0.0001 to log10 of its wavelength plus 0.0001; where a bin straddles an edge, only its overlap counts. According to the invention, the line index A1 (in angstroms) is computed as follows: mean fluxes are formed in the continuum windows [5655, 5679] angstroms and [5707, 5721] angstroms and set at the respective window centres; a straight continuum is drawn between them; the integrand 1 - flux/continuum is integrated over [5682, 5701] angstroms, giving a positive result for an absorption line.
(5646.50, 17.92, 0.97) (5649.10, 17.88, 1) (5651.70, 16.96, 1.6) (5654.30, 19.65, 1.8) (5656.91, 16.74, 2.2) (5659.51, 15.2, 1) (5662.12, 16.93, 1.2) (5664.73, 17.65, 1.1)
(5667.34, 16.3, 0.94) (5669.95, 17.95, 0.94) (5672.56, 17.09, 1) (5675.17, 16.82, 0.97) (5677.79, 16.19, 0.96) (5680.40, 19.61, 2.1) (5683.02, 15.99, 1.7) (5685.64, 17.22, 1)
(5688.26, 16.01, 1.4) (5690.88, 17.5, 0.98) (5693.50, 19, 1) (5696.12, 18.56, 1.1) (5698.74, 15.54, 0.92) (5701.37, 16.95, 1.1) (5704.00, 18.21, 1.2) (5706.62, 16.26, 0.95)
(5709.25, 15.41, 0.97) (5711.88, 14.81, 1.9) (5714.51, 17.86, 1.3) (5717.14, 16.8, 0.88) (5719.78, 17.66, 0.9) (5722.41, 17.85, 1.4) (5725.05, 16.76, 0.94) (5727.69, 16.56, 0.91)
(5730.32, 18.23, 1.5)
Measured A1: -0.5 angstroms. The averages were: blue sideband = 16.8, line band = 17.1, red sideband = 16.5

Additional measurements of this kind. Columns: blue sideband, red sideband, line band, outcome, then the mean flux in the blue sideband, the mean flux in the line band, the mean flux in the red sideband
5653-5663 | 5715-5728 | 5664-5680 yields 0.0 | 17.1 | 17.1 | 17.2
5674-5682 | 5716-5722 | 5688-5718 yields 0.8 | 17.5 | 16.9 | 17.3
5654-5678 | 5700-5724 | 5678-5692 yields -0.2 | 17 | 17.2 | 16.9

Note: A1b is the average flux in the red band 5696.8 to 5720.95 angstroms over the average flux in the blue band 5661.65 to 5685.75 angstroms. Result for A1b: 0.97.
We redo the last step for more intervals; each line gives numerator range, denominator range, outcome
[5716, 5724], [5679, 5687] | 0.99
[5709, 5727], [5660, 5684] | 0.98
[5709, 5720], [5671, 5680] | 0.97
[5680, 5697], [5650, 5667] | 1.02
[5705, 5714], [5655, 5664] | 0.95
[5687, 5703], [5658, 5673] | 1.03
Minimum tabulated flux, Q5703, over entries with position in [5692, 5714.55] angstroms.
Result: 14.81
